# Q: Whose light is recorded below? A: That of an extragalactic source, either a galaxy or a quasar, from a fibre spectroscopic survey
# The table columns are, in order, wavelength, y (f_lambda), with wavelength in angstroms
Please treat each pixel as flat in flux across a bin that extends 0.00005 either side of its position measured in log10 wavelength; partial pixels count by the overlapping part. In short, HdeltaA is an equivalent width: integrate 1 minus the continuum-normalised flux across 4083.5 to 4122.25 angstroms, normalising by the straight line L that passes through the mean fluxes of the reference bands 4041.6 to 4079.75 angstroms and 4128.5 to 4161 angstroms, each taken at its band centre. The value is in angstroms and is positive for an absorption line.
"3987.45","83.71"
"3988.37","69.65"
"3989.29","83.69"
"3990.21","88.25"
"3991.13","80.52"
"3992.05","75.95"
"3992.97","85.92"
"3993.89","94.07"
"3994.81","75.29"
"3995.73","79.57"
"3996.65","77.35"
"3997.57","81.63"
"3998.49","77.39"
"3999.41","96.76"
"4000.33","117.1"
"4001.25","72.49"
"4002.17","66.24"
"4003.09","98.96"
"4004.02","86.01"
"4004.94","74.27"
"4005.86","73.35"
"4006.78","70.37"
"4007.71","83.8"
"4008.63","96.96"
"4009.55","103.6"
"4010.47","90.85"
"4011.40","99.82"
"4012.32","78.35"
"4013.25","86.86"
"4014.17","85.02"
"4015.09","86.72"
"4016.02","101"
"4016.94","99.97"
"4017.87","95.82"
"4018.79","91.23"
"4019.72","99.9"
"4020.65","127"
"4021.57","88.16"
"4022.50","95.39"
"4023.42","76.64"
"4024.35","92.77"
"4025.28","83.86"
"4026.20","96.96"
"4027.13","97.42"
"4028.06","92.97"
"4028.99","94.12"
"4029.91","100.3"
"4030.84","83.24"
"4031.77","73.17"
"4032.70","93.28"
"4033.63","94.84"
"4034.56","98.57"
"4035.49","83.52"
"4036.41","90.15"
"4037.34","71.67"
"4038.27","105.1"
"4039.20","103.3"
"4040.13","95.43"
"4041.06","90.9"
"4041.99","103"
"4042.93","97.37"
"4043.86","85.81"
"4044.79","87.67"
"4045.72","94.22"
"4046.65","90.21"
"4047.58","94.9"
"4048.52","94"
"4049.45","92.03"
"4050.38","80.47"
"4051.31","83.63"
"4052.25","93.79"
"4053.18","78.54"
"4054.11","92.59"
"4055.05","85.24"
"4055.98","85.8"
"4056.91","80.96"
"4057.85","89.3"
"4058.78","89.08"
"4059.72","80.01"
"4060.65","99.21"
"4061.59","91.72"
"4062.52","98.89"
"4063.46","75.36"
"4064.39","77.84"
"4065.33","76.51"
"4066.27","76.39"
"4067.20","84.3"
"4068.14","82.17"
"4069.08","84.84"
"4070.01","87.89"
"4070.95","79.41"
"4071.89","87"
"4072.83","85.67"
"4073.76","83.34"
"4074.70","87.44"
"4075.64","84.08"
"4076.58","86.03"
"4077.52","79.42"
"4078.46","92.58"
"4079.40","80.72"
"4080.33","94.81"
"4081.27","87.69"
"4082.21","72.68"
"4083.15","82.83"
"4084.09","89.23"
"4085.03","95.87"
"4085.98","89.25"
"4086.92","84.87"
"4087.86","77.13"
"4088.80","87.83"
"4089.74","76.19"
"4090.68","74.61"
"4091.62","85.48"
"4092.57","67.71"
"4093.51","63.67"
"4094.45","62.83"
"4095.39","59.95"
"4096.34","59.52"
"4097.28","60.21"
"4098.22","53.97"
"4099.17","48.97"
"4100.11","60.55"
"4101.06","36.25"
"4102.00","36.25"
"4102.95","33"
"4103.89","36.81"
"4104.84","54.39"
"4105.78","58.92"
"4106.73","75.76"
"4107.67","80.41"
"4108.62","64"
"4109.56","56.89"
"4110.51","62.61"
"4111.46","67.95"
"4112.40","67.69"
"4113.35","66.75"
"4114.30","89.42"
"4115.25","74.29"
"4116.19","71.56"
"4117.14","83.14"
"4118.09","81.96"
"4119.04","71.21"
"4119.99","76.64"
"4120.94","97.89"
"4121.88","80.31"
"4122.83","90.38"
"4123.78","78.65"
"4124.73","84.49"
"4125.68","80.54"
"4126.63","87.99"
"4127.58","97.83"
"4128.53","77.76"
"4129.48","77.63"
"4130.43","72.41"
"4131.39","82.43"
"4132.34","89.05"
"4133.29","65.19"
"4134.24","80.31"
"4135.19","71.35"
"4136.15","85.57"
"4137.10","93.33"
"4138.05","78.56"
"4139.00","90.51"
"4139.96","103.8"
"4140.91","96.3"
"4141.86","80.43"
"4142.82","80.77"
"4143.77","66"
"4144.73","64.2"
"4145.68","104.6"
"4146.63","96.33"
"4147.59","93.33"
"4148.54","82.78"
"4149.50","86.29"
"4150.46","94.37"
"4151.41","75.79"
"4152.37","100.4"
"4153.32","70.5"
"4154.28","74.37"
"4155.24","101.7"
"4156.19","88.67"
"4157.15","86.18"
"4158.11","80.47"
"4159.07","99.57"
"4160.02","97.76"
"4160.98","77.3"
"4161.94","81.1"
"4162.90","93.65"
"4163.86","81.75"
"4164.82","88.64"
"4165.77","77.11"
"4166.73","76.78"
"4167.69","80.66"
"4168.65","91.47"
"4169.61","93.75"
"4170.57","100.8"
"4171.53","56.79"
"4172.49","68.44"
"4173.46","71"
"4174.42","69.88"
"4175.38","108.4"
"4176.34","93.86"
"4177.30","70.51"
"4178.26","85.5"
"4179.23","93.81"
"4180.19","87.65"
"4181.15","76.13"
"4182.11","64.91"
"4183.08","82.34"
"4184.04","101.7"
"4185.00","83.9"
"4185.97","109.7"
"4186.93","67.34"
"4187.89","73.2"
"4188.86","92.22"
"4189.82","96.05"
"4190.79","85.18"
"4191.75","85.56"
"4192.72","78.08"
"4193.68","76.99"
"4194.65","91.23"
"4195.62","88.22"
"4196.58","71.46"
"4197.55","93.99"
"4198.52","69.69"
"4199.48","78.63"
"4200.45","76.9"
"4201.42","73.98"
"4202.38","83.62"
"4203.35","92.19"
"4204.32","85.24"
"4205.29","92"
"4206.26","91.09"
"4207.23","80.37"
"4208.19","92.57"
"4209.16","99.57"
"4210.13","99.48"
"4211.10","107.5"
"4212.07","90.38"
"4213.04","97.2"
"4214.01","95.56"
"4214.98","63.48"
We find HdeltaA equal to 7.7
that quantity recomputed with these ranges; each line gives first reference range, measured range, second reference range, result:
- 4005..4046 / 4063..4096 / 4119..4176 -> 2.7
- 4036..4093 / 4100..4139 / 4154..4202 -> 5.6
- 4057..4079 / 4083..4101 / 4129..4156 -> 2.8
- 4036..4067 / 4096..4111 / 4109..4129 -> 4.8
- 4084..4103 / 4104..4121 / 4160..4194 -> 0.0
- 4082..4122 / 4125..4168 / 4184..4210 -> -4.5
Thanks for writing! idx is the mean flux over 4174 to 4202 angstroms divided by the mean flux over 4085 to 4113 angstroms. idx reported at 1.31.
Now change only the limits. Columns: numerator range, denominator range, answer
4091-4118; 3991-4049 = 0.69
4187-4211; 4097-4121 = 1.34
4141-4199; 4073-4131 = 1.14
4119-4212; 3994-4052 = 0.94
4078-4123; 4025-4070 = 0.80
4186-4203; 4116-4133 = 1.00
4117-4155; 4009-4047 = 0.90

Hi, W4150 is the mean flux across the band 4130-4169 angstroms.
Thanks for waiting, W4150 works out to 84.9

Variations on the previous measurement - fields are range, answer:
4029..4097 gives 85.5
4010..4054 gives 91.9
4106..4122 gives 74.3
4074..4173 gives 78.4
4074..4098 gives 79.1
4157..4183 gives 83.4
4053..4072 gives 85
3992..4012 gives 85.5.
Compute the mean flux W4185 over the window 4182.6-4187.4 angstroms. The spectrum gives 89.1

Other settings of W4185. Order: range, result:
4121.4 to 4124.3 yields 83.4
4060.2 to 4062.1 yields 95.5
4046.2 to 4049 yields 92.9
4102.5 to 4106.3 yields 46.2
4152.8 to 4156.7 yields 84.1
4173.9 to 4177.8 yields 85.7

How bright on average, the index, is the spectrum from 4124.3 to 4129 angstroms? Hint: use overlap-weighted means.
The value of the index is 85.8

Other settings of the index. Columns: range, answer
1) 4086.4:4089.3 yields 83.5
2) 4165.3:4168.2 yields 78.3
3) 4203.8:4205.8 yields 88.5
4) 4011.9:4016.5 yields 87.8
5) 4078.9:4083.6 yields 84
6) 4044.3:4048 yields 91.8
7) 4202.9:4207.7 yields 88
